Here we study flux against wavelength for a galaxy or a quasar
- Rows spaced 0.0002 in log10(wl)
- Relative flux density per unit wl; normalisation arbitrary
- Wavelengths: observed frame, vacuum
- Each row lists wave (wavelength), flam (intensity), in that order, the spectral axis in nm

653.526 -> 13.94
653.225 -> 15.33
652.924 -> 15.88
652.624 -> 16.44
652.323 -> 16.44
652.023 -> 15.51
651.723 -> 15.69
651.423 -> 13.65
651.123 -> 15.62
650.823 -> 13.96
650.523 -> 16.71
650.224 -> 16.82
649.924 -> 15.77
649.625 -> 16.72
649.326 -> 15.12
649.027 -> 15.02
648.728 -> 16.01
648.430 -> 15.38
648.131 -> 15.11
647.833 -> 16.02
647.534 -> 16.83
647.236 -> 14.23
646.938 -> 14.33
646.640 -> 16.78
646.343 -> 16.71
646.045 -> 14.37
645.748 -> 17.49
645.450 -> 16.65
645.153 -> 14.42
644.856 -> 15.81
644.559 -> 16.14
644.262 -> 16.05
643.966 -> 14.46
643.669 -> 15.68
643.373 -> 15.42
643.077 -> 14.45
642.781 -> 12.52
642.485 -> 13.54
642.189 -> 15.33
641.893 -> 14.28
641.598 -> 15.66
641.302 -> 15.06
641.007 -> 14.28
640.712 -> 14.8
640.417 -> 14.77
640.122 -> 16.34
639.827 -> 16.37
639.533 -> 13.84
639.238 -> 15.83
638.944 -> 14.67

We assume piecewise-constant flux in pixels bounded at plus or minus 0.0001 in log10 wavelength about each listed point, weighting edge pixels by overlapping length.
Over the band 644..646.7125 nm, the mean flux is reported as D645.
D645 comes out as 16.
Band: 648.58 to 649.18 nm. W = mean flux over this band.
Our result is 15.5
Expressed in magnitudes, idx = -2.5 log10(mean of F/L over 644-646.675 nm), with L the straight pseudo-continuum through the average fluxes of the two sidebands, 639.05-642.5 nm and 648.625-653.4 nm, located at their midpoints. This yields -0.04 mag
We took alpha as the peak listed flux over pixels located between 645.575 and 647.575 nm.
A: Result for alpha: 17.49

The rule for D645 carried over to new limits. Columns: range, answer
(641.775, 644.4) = 14.6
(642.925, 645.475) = 15.4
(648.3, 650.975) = 15.7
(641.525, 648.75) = 15.3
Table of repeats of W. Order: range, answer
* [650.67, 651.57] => 14.4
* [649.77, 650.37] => 16.3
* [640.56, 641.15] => 14.5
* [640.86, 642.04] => 14.8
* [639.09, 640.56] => 15.4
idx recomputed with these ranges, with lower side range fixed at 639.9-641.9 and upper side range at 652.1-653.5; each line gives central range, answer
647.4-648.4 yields -0.02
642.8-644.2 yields 0.03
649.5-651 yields -0.02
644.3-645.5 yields -0.02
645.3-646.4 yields -0.06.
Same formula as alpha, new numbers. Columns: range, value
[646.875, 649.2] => 16.83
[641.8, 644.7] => 16.14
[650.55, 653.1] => 16.44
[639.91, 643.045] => 16.34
